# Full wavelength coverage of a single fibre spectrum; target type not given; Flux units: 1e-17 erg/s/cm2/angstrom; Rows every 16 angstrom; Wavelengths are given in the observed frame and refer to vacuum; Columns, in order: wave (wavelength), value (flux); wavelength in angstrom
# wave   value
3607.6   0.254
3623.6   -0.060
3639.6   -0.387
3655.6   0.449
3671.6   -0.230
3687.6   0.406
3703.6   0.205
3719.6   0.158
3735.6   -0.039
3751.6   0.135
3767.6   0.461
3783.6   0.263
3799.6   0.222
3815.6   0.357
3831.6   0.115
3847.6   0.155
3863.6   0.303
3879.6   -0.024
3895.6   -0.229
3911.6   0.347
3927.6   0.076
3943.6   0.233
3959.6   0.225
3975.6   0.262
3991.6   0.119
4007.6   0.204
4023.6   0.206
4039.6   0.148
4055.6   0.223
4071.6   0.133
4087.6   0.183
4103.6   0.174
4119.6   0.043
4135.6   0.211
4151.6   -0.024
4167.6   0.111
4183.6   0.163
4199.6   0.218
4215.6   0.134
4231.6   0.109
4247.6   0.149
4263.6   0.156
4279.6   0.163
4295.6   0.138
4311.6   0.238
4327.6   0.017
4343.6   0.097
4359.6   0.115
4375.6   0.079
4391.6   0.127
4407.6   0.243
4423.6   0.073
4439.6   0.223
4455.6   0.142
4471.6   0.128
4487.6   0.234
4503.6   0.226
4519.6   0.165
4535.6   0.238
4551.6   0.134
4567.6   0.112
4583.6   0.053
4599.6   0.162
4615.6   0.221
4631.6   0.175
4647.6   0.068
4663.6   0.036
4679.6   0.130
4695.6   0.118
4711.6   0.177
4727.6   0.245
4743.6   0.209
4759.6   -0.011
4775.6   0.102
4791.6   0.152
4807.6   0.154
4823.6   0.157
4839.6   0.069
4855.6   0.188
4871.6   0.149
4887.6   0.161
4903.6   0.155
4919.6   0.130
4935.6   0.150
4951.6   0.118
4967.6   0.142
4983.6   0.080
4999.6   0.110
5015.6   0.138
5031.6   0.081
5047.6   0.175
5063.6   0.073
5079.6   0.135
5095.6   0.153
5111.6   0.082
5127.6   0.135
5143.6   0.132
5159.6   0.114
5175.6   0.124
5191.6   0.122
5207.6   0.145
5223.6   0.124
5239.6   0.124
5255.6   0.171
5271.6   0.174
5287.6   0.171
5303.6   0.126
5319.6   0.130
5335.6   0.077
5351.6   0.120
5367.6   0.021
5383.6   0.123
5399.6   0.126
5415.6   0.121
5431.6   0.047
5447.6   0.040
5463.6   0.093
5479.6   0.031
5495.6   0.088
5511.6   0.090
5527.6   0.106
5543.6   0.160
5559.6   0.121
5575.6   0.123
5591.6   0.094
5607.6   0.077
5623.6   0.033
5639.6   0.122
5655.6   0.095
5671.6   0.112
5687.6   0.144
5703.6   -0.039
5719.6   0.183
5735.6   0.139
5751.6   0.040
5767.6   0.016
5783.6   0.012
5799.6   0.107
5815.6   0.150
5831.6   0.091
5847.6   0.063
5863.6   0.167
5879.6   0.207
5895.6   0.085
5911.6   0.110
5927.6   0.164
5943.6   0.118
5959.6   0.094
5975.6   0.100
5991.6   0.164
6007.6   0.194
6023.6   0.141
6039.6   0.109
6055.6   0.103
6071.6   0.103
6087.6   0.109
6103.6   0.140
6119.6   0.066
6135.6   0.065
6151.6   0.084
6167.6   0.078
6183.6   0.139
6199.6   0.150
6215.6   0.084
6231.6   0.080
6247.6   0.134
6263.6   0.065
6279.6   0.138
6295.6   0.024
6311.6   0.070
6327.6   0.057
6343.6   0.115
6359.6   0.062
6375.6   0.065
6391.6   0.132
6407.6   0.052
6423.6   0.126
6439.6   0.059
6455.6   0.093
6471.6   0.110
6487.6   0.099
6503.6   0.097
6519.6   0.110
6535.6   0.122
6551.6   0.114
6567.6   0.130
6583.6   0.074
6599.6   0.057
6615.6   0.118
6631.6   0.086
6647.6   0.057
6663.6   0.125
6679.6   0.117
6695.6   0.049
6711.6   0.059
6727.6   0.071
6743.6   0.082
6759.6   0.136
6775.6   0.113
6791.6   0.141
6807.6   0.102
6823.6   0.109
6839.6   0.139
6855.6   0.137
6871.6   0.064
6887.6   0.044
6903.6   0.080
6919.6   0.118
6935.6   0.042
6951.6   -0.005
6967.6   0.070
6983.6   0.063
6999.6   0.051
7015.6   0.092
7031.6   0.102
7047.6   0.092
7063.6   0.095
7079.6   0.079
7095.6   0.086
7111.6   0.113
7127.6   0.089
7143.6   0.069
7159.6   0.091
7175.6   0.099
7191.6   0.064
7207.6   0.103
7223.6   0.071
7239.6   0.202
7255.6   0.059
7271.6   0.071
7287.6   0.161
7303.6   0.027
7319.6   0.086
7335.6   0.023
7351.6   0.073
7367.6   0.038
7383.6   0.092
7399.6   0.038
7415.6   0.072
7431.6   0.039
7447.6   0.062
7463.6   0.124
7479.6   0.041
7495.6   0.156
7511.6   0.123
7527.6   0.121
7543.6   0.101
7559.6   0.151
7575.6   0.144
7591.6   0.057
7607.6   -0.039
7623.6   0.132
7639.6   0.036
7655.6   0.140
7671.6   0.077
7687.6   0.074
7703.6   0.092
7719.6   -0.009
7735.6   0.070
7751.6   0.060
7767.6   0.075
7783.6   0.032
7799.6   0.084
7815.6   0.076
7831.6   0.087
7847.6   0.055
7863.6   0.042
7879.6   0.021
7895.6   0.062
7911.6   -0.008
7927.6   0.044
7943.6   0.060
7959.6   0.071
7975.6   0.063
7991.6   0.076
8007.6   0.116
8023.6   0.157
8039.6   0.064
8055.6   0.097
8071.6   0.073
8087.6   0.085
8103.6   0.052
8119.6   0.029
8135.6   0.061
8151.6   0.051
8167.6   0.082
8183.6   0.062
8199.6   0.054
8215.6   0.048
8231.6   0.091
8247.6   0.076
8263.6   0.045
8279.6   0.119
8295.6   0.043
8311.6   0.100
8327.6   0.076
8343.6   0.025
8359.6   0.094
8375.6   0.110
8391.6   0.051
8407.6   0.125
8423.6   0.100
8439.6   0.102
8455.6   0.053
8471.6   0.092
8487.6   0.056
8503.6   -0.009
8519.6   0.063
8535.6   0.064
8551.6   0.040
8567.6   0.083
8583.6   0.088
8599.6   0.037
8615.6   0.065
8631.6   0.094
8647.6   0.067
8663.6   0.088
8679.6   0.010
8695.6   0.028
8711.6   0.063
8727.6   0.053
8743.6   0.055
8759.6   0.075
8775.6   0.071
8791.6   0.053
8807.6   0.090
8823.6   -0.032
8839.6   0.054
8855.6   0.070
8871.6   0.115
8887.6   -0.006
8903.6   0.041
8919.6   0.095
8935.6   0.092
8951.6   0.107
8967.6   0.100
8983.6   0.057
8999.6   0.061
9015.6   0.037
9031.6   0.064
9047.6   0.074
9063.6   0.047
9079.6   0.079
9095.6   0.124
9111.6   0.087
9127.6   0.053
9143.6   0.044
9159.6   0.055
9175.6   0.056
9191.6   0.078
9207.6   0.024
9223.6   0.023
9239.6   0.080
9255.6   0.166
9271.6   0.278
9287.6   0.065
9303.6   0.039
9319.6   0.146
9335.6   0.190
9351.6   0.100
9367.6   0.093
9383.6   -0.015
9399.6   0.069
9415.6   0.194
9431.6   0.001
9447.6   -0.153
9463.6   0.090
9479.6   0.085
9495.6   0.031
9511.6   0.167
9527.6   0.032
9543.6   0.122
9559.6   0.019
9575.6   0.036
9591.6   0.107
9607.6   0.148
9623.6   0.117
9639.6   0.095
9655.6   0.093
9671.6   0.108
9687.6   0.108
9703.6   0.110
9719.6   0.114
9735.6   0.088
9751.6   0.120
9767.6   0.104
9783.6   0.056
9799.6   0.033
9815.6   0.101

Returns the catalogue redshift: 1.49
